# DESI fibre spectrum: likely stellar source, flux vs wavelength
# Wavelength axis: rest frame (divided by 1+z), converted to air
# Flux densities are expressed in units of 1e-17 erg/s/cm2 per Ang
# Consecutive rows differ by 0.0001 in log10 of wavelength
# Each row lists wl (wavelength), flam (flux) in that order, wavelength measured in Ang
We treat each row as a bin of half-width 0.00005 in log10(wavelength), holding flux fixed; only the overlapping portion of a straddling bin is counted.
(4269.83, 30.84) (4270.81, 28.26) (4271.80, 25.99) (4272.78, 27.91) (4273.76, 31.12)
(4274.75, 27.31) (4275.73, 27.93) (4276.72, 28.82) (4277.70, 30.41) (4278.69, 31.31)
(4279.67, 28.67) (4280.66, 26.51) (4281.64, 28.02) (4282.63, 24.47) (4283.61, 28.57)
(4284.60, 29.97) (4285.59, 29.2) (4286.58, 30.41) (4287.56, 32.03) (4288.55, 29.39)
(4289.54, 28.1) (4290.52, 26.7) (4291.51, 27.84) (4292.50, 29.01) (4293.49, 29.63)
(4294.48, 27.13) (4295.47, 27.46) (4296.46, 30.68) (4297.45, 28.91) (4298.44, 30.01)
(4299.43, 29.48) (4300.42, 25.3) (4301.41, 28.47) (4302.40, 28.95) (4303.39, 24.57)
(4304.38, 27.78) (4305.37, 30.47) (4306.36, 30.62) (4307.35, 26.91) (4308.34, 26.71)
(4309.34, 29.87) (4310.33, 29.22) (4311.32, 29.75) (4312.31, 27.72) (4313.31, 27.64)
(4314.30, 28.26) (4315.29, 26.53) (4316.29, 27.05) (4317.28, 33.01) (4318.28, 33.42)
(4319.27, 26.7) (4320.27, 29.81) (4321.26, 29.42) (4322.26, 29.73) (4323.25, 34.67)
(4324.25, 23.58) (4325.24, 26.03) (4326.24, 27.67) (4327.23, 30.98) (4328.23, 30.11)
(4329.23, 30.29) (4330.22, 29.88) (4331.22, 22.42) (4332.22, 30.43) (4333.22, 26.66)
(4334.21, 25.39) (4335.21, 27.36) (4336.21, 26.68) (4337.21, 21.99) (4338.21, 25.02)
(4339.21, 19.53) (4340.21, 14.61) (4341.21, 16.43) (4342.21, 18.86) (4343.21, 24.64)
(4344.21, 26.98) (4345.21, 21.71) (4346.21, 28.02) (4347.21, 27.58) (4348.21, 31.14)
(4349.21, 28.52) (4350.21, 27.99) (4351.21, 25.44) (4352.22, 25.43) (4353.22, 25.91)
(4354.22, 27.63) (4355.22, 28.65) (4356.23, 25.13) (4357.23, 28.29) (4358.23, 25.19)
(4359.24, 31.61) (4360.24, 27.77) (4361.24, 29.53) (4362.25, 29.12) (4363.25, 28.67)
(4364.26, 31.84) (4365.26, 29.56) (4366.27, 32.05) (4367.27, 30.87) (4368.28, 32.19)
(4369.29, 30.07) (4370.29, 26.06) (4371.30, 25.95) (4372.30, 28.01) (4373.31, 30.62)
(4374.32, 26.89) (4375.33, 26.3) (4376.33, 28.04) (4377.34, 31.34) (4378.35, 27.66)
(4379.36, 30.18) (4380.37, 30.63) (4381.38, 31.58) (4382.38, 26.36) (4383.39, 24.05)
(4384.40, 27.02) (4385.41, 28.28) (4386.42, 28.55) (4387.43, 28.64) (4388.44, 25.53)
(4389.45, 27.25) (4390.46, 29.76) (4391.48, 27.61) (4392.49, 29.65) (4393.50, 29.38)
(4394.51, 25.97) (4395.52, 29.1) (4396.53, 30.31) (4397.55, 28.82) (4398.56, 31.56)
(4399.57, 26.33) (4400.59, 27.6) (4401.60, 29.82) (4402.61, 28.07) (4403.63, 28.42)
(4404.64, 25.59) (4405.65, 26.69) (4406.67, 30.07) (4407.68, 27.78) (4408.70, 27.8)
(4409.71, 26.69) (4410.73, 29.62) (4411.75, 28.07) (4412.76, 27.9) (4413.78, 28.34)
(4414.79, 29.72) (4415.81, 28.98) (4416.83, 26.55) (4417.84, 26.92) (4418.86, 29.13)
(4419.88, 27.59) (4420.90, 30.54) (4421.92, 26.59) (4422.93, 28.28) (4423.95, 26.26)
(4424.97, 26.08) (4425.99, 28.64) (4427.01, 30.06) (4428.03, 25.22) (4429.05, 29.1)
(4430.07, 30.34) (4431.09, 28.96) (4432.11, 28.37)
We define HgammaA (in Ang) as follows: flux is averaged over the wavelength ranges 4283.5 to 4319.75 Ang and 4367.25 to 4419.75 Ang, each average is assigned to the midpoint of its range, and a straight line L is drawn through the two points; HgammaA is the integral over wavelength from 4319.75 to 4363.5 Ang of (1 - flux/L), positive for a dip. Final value 2.9 Ang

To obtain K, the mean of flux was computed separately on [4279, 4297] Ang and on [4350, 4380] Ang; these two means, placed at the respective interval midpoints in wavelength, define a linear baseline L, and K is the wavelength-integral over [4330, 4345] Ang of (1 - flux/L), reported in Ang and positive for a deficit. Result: 2.6 Ang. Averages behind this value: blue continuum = 28.6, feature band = 23.6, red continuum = 28.5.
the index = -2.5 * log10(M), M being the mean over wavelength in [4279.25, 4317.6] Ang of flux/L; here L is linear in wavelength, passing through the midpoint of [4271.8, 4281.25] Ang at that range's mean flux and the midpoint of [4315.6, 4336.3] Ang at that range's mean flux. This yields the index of 0.01 mag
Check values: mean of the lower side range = 28.8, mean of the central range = 28.5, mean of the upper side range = 28.6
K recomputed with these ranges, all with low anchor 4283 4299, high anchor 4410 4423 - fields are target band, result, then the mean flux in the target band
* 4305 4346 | 2.70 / 26.9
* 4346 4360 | 0.52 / 27.6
